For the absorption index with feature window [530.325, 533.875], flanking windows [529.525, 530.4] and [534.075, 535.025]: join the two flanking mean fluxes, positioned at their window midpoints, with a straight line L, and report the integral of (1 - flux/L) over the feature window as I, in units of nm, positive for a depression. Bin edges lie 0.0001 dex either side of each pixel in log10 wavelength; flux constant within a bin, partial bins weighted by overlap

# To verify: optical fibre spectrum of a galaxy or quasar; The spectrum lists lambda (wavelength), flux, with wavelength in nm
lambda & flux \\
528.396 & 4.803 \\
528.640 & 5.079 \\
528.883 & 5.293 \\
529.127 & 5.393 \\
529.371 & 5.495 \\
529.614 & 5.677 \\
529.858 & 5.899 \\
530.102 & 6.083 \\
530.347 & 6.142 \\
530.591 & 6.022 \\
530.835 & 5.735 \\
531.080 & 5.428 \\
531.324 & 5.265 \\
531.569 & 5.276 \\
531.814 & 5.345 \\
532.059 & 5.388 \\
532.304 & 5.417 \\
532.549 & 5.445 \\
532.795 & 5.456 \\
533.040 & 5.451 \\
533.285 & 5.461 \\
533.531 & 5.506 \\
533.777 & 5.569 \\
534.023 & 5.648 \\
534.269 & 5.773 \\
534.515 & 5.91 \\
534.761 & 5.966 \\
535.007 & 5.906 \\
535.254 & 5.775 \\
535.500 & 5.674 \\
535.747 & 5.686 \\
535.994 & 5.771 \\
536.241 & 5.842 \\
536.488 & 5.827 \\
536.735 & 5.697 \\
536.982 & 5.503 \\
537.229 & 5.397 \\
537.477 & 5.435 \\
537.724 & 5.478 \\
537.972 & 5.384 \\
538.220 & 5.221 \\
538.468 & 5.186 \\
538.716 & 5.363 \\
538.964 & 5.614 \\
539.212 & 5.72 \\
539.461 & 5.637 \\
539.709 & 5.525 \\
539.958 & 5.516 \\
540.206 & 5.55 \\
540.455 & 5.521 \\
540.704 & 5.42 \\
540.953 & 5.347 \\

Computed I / 0.240 nm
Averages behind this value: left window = 5.94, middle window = 5.51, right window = 5.87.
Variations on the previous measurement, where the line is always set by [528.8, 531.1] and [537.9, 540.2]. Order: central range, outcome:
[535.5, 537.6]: -0.04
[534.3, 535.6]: -0.06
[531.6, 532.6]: 0.05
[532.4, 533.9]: 0.04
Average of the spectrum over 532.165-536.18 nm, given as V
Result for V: 5.65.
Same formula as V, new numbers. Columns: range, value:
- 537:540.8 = 5.47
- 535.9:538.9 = 5.51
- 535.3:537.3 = 5.69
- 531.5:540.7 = 5.56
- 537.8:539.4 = 5.42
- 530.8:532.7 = 5.4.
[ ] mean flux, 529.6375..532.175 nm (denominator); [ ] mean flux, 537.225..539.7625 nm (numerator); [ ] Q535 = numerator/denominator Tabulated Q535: 0.96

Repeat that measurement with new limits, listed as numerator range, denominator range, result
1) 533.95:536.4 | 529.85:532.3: 1.03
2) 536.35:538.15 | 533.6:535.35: 0.96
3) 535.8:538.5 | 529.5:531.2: 0.95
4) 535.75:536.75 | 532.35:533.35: 1.06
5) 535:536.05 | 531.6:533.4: 1.06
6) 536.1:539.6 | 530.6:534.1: 1.01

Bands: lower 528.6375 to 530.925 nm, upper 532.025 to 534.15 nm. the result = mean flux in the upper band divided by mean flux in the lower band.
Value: 1.0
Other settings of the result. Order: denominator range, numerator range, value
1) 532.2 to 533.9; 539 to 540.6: 1.02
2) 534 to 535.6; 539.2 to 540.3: 0.96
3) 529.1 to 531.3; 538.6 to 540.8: 0.96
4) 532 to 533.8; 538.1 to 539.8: 1.00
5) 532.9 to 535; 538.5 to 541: 0.97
